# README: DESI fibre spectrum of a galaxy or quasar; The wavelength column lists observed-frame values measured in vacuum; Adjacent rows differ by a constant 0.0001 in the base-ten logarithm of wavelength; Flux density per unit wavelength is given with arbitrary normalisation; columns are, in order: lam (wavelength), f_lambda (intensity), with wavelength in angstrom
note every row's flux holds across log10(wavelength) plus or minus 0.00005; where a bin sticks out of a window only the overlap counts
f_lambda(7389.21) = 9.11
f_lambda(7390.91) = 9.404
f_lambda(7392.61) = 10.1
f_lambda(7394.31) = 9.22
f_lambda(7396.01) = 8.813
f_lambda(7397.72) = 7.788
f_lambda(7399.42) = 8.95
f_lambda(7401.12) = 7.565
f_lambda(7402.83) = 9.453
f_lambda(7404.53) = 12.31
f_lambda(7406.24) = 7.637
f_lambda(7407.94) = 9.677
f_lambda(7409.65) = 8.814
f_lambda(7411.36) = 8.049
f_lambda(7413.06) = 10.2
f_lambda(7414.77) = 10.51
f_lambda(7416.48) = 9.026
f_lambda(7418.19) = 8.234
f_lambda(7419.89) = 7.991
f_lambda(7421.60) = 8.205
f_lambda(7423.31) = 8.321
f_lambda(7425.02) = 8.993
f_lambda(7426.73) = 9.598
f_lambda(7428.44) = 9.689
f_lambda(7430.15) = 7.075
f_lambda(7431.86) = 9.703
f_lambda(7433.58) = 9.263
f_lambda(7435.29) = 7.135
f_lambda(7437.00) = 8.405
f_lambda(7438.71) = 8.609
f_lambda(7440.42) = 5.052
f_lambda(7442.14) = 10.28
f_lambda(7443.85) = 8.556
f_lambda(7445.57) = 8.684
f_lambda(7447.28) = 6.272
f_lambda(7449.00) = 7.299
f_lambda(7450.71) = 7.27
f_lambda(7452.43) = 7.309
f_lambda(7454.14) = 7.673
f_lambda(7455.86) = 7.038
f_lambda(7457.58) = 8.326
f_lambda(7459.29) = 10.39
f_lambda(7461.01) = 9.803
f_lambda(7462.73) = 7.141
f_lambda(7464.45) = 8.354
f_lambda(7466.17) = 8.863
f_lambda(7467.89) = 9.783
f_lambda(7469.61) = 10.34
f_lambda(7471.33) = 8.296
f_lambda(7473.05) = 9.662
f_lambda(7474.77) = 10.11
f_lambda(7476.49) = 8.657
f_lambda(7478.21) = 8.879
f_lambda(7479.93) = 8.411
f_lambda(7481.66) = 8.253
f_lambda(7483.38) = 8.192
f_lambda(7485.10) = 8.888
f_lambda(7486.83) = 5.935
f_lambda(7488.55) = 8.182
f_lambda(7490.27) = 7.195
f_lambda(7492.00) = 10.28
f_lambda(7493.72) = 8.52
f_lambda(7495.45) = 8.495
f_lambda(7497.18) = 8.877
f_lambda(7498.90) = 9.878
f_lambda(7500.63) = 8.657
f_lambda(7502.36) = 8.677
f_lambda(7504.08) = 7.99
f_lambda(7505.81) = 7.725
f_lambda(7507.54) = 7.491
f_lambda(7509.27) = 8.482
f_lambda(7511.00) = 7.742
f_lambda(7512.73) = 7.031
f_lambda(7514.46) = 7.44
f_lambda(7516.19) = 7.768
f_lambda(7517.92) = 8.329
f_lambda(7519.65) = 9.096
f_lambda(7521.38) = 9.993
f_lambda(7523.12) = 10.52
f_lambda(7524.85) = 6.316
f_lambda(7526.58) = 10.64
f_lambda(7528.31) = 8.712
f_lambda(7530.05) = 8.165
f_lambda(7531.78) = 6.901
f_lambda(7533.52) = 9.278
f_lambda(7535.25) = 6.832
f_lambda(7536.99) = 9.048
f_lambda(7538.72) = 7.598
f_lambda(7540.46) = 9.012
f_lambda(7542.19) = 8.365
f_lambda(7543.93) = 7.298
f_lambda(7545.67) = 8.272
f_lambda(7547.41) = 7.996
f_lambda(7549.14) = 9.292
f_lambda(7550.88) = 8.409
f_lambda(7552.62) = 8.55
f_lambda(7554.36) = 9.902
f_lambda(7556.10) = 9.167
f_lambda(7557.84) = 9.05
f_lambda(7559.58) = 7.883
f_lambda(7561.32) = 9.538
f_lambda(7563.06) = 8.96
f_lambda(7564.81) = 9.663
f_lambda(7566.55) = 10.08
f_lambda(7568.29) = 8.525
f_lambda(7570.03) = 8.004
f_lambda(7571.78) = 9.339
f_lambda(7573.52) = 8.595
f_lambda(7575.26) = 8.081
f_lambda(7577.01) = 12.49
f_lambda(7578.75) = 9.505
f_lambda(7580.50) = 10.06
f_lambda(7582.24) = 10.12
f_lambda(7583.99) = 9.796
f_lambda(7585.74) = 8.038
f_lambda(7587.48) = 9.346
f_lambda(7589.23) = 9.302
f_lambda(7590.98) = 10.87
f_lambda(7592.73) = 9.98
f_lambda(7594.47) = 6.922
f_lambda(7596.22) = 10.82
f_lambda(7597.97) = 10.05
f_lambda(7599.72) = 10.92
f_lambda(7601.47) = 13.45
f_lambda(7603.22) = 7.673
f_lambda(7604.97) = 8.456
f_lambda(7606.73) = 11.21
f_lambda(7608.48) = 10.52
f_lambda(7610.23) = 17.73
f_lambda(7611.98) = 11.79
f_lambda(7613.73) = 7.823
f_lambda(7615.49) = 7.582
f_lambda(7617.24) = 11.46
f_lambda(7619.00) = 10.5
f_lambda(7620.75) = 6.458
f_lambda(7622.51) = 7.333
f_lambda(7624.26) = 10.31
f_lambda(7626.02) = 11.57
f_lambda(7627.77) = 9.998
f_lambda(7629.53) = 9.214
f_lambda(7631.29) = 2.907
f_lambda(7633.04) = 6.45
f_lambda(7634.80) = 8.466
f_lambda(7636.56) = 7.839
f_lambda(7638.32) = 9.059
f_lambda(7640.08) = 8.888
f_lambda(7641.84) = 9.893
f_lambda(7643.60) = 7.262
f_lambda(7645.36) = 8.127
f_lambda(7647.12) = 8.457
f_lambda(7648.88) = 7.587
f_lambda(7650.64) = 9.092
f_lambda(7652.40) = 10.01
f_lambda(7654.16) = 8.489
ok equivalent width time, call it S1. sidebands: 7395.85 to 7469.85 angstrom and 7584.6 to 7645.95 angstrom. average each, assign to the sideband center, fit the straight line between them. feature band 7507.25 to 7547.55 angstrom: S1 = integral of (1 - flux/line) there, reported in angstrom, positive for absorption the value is 3.2 angstrom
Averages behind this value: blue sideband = 8.58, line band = 8.28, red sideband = 9.38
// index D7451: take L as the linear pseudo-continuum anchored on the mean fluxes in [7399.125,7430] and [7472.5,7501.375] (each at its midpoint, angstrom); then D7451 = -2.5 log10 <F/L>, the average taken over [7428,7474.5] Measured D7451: 0.055 mag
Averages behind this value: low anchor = 9.02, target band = 8.39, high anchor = 8.64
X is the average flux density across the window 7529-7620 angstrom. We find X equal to 9.39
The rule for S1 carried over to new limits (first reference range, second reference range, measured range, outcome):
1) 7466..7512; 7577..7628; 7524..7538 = 1.4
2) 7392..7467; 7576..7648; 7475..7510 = 1.9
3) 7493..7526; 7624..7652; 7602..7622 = -4.0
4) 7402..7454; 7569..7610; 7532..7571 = 3.7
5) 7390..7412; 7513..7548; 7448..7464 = 1.4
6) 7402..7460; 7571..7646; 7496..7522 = 1.8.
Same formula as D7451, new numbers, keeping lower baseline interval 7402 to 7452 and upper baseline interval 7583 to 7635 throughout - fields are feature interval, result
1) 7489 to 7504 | 0.027 mag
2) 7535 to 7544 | 0.130 mag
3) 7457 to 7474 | -0.035 mag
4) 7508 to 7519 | 0.163 mag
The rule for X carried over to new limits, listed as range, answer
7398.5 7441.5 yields 8.74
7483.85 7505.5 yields 8.44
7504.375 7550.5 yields 8.28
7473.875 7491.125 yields 8.28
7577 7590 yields 9.66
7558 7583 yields 9.34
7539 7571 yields 8.75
